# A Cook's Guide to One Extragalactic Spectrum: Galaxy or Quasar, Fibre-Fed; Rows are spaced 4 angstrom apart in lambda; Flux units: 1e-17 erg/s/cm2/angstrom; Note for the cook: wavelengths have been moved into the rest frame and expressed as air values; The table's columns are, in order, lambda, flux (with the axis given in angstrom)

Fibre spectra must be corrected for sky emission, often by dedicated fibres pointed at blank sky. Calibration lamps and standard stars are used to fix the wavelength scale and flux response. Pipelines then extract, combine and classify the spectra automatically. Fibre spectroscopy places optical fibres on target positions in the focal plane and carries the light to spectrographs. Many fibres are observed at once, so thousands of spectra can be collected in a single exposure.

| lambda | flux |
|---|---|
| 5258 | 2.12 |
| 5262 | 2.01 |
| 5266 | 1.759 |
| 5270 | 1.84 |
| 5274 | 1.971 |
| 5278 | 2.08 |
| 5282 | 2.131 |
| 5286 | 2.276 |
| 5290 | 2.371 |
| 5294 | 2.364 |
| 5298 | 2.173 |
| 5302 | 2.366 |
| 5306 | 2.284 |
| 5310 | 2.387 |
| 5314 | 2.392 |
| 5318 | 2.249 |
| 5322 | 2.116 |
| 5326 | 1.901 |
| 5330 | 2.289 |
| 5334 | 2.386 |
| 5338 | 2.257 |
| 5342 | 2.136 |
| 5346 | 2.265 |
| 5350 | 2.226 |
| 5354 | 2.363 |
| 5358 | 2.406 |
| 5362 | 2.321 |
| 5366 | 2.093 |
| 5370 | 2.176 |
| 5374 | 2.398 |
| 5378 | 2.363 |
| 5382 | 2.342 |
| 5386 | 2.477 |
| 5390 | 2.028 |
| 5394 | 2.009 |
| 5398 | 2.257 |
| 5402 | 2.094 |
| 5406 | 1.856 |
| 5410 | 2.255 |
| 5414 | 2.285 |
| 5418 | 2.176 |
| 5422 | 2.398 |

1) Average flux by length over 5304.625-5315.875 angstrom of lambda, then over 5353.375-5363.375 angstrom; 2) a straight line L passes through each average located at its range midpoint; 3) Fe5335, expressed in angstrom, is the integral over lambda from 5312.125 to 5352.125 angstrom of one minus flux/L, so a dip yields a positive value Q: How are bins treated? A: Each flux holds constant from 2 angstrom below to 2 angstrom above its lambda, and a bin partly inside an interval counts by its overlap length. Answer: 2.37 angstrom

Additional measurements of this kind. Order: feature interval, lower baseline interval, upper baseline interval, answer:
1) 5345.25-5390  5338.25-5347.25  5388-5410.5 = -3.2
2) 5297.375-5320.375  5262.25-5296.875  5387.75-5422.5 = -2.3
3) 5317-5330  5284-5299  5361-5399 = 1.0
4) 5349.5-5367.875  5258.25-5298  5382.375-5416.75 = -1.2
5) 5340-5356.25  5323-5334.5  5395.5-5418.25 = -0.7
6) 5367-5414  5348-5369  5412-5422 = 1.3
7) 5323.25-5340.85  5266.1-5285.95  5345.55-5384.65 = -0.1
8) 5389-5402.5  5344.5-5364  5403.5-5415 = 0.4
